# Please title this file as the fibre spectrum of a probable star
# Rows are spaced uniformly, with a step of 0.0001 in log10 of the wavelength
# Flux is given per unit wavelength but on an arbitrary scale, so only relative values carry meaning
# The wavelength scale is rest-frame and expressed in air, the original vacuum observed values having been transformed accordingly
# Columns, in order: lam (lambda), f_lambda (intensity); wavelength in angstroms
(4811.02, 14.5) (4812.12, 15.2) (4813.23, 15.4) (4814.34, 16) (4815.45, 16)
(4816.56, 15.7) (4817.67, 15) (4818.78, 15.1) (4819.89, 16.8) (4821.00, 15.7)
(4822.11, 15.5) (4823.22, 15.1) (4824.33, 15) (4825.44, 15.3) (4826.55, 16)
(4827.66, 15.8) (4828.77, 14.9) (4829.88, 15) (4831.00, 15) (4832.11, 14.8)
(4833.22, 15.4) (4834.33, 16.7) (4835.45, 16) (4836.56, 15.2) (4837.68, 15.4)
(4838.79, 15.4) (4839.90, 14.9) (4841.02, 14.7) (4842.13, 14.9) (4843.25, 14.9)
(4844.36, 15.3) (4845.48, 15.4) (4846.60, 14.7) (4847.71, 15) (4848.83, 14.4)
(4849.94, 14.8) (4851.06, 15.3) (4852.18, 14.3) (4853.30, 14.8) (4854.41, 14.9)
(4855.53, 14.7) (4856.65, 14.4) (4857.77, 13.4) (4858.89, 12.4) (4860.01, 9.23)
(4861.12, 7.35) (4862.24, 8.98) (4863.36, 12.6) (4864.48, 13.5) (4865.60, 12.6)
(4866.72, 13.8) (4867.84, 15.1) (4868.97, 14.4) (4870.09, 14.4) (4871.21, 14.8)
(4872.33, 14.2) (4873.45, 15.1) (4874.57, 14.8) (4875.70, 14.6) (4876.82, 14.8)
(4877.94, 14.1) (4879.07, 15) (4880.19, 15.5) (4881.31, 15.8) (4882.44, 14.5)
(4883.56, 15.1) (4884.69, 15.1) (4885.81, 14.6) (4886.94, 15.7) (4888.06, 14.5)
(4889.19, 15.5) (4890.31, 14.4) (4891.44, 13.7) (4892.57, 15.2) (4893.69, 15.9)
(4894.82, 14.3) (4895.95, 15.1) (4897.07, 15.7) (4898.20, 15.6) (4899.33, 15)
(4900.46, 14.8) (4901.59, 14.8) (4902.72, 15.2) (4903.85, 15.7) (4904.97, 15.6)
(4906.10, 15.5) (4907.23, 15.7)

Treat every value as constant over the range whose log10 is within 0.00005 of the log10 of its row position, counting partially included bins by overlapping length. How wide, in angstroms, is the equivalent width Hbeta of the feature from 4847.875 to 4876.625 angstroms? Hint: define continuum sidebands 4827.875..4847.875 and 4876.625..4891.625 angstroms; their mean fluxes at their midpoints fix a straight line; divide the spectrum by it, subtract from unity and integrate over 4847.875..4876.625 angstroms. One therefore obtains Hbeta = 2.8 angstroms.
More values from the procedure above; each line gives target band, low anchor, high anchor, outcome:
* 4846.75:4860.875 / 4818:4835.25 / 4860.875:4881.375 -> 0.6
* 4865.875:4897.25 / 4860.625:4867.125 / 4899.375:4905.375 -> -4.0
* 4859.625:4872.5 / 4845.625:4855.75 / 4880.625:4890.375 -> 2.0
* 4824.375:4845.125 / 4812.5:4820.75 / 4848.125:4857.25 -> -0.2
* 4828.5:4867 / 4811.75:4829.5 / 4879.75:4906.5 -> 3.1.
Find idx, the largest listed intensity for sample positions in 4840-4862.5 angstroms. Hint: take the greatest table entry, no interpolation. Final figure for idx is 15.4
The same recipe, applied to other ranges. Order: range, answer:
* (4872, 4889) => 15.8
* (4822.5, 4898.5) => 16.7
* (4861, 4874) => 15.1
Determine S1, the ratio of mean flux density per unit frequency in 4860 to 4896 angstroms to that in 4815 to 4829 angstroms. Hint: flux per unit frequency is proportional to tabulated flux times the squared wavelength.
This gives 0.93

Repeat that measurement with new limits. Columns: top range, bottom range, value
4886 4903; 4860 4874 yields 1.17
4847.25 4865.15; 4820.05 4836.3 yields 0.86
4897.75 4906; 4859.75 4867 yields 1.39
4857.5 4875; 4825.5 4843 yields 0.85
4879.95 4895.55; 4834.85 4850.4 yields 1.01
